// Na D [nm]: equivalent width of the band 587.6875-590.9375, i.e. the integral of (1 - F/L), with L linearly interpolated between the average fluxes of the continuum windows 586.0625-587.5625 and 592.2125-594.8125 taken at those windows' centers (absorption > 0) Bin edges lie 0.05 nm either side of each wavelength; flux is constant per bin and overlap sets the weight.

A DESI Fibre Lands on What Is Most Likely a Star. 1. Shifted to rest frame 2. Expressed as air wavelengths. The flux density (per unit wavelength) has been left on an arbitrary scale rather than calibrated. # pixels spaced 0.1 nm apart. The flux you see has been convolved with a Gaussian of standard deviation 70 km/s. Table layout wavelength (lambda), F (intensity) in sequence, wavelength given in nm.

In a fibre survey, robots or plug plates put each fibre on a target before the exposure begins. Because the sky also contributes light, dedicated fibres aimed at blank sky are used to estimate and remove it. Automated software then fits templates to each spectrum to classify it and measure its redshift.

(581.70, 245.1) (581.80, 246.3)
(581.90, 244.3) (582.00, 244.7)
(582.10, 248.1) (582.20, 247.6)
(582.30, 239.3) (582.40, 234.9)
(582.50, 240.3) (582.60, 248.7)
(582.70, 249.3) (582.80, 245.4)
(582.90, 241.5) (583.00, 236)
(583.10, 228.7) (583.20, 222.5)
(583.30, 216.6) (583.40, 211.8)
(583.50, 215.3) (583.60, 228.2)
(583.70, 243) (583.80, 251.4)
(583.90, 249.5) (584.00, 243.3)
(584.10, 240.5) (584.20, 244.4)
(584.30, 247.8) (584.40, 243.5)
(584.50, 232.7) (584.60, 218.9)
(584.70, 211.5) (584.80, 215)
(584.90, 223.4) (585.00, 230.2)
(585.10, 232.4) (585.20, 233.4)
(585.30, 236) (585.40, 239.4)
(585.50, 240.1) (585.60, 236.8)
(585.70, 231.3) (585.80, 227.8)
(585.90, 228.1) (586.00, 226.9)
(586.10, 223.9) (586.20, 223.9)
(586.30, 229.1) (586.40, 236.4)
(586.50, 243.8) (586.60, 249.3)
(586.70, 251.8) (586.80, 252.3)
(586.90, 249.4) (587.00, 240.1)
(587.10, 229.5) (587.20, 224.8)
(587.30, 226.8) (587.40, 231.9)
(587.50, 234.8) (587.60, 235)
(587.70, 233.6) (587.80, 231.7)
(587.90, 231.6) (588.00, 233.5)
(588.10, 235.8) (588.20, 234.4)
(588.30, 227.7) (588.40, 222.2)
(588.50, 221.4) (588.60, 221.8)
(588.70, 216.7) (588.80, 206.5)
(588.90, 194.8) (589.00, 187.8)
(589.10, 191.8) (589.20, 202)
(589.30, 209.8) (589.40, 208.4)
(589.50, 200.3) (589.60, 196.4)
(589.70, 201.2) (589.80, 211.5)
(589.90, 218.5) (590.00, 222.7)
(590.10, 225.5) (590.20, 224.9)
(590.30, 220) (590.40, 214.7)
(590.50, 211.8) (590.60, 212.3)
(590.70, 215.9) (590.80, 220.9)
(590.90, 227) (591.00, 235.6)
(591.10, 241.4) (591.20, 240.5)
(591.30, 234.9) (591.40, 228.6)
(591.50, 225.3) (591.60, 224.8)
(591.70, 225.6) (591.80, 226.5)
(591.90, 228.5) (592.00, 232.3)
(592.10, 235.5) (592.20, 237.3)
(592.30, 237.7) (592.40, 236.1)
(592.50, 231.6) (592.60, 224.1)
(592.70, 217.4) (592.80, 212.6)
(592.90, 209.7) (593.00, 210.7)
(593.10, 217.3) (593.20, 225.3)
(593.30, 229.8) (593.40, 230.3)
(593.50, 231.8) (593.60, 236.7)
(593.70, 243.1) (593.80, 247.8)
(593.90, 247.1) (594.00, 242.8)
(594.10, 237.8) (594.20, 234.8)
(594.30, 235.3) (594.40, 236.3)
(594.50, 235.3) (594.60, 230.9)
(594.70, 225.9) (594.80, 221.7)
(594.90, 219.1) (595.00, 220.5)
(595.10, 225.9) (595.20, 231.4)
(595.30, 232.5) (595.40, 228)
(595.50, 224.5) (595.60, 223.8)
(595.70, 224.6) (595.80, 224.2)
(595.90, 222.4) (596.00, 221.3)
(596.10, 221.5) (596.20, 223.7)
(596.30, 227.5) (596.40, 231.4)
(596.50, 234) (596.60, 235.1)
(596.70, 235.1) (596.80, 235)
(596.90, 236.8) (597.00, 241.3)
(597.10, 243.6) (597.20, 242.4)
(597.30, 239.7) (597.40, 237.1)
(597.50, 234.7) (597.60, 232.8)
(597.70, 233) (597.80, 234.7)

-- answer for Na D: 0.26 nm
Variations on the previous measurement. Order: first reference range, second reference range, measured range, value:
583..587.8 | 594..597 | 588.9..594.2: 0.18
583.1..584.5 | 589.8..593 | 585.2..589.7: 0.08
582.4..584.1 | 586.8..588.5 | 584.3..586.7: 0.03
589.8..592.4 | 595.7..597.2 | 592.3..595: -0.01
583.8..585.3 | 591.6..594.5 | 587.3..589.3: 0.10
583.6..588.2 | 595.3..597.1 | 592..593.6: 0.03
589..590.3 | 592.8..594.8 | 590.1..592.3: -0.10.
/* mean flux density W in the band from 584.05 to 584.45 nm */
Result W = 244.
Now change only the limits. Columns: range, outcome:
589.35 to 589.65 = 202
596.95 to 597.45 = 241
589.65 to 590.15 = 216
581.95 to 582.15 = 246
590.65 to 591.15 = 228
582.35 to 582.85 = 244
